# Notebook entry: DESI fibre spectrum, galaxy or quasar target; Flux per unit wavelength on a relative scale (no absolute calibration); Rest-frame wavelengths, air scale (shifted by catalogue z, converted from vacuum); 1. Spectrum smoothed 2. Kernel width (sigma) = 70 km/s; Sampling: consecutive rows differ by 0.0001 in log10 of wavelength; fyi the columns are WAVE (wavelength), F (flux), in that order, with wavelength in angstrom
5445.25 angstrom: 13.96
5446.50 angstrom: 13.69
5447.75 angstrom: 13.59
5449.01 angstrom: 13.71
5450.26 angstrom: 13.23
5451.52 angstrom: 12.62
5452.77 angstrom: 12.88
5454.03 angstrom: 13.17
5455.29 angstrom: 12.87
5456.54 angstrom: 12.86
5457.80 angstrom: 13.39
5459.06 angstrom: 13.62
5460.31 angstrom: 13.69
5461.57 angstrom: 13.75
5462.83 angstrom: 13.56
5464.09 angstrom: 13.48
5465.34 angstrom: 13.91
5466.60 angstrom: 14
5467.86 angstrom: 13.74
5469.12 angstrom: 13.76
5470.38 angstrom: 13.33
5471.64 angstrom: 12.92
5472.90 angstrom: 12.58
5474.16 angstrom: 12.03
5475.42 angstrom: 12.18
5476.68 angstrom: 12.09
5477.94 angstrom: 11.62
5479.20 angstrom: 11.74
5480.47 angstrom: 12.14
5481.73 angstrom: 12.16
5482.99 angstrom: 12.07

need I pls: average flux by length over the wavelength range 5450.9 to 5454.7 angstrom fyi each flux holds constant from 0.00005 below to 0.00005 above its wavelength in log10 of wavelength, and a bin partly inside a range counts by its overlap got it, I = 12.9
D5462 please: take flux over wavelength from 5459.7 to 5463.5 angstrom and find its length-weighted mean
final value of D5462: 13.6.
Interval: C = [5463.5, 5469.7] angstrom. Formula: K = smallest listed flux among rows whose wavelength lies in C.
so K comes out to 13.48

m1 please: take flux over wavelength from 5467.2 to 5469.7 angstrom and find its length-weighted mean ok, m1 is 13.7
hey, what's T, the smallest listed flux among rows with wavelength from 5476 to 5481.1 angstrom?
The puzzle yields 11.62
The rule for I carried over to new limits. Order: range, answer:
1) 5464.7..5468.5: 13.9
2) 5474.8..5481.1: 11.9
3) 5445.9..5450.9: 13.5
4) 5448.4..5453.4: 13.1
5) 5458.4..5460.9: 13.7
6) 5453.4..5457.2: 13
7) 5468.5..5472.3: 13.3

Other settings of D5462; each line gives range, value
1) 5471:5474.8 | 12.5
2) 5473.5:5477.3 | 12.1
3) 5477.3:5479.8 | 11.7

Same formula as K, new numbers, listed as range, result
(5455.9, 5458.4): 12.86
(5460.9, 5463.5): 13.56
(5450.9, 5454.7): 12.62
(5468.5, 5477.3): 12.03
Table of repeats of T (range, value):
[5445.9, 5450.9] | 13.23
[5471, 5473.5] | 12.58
